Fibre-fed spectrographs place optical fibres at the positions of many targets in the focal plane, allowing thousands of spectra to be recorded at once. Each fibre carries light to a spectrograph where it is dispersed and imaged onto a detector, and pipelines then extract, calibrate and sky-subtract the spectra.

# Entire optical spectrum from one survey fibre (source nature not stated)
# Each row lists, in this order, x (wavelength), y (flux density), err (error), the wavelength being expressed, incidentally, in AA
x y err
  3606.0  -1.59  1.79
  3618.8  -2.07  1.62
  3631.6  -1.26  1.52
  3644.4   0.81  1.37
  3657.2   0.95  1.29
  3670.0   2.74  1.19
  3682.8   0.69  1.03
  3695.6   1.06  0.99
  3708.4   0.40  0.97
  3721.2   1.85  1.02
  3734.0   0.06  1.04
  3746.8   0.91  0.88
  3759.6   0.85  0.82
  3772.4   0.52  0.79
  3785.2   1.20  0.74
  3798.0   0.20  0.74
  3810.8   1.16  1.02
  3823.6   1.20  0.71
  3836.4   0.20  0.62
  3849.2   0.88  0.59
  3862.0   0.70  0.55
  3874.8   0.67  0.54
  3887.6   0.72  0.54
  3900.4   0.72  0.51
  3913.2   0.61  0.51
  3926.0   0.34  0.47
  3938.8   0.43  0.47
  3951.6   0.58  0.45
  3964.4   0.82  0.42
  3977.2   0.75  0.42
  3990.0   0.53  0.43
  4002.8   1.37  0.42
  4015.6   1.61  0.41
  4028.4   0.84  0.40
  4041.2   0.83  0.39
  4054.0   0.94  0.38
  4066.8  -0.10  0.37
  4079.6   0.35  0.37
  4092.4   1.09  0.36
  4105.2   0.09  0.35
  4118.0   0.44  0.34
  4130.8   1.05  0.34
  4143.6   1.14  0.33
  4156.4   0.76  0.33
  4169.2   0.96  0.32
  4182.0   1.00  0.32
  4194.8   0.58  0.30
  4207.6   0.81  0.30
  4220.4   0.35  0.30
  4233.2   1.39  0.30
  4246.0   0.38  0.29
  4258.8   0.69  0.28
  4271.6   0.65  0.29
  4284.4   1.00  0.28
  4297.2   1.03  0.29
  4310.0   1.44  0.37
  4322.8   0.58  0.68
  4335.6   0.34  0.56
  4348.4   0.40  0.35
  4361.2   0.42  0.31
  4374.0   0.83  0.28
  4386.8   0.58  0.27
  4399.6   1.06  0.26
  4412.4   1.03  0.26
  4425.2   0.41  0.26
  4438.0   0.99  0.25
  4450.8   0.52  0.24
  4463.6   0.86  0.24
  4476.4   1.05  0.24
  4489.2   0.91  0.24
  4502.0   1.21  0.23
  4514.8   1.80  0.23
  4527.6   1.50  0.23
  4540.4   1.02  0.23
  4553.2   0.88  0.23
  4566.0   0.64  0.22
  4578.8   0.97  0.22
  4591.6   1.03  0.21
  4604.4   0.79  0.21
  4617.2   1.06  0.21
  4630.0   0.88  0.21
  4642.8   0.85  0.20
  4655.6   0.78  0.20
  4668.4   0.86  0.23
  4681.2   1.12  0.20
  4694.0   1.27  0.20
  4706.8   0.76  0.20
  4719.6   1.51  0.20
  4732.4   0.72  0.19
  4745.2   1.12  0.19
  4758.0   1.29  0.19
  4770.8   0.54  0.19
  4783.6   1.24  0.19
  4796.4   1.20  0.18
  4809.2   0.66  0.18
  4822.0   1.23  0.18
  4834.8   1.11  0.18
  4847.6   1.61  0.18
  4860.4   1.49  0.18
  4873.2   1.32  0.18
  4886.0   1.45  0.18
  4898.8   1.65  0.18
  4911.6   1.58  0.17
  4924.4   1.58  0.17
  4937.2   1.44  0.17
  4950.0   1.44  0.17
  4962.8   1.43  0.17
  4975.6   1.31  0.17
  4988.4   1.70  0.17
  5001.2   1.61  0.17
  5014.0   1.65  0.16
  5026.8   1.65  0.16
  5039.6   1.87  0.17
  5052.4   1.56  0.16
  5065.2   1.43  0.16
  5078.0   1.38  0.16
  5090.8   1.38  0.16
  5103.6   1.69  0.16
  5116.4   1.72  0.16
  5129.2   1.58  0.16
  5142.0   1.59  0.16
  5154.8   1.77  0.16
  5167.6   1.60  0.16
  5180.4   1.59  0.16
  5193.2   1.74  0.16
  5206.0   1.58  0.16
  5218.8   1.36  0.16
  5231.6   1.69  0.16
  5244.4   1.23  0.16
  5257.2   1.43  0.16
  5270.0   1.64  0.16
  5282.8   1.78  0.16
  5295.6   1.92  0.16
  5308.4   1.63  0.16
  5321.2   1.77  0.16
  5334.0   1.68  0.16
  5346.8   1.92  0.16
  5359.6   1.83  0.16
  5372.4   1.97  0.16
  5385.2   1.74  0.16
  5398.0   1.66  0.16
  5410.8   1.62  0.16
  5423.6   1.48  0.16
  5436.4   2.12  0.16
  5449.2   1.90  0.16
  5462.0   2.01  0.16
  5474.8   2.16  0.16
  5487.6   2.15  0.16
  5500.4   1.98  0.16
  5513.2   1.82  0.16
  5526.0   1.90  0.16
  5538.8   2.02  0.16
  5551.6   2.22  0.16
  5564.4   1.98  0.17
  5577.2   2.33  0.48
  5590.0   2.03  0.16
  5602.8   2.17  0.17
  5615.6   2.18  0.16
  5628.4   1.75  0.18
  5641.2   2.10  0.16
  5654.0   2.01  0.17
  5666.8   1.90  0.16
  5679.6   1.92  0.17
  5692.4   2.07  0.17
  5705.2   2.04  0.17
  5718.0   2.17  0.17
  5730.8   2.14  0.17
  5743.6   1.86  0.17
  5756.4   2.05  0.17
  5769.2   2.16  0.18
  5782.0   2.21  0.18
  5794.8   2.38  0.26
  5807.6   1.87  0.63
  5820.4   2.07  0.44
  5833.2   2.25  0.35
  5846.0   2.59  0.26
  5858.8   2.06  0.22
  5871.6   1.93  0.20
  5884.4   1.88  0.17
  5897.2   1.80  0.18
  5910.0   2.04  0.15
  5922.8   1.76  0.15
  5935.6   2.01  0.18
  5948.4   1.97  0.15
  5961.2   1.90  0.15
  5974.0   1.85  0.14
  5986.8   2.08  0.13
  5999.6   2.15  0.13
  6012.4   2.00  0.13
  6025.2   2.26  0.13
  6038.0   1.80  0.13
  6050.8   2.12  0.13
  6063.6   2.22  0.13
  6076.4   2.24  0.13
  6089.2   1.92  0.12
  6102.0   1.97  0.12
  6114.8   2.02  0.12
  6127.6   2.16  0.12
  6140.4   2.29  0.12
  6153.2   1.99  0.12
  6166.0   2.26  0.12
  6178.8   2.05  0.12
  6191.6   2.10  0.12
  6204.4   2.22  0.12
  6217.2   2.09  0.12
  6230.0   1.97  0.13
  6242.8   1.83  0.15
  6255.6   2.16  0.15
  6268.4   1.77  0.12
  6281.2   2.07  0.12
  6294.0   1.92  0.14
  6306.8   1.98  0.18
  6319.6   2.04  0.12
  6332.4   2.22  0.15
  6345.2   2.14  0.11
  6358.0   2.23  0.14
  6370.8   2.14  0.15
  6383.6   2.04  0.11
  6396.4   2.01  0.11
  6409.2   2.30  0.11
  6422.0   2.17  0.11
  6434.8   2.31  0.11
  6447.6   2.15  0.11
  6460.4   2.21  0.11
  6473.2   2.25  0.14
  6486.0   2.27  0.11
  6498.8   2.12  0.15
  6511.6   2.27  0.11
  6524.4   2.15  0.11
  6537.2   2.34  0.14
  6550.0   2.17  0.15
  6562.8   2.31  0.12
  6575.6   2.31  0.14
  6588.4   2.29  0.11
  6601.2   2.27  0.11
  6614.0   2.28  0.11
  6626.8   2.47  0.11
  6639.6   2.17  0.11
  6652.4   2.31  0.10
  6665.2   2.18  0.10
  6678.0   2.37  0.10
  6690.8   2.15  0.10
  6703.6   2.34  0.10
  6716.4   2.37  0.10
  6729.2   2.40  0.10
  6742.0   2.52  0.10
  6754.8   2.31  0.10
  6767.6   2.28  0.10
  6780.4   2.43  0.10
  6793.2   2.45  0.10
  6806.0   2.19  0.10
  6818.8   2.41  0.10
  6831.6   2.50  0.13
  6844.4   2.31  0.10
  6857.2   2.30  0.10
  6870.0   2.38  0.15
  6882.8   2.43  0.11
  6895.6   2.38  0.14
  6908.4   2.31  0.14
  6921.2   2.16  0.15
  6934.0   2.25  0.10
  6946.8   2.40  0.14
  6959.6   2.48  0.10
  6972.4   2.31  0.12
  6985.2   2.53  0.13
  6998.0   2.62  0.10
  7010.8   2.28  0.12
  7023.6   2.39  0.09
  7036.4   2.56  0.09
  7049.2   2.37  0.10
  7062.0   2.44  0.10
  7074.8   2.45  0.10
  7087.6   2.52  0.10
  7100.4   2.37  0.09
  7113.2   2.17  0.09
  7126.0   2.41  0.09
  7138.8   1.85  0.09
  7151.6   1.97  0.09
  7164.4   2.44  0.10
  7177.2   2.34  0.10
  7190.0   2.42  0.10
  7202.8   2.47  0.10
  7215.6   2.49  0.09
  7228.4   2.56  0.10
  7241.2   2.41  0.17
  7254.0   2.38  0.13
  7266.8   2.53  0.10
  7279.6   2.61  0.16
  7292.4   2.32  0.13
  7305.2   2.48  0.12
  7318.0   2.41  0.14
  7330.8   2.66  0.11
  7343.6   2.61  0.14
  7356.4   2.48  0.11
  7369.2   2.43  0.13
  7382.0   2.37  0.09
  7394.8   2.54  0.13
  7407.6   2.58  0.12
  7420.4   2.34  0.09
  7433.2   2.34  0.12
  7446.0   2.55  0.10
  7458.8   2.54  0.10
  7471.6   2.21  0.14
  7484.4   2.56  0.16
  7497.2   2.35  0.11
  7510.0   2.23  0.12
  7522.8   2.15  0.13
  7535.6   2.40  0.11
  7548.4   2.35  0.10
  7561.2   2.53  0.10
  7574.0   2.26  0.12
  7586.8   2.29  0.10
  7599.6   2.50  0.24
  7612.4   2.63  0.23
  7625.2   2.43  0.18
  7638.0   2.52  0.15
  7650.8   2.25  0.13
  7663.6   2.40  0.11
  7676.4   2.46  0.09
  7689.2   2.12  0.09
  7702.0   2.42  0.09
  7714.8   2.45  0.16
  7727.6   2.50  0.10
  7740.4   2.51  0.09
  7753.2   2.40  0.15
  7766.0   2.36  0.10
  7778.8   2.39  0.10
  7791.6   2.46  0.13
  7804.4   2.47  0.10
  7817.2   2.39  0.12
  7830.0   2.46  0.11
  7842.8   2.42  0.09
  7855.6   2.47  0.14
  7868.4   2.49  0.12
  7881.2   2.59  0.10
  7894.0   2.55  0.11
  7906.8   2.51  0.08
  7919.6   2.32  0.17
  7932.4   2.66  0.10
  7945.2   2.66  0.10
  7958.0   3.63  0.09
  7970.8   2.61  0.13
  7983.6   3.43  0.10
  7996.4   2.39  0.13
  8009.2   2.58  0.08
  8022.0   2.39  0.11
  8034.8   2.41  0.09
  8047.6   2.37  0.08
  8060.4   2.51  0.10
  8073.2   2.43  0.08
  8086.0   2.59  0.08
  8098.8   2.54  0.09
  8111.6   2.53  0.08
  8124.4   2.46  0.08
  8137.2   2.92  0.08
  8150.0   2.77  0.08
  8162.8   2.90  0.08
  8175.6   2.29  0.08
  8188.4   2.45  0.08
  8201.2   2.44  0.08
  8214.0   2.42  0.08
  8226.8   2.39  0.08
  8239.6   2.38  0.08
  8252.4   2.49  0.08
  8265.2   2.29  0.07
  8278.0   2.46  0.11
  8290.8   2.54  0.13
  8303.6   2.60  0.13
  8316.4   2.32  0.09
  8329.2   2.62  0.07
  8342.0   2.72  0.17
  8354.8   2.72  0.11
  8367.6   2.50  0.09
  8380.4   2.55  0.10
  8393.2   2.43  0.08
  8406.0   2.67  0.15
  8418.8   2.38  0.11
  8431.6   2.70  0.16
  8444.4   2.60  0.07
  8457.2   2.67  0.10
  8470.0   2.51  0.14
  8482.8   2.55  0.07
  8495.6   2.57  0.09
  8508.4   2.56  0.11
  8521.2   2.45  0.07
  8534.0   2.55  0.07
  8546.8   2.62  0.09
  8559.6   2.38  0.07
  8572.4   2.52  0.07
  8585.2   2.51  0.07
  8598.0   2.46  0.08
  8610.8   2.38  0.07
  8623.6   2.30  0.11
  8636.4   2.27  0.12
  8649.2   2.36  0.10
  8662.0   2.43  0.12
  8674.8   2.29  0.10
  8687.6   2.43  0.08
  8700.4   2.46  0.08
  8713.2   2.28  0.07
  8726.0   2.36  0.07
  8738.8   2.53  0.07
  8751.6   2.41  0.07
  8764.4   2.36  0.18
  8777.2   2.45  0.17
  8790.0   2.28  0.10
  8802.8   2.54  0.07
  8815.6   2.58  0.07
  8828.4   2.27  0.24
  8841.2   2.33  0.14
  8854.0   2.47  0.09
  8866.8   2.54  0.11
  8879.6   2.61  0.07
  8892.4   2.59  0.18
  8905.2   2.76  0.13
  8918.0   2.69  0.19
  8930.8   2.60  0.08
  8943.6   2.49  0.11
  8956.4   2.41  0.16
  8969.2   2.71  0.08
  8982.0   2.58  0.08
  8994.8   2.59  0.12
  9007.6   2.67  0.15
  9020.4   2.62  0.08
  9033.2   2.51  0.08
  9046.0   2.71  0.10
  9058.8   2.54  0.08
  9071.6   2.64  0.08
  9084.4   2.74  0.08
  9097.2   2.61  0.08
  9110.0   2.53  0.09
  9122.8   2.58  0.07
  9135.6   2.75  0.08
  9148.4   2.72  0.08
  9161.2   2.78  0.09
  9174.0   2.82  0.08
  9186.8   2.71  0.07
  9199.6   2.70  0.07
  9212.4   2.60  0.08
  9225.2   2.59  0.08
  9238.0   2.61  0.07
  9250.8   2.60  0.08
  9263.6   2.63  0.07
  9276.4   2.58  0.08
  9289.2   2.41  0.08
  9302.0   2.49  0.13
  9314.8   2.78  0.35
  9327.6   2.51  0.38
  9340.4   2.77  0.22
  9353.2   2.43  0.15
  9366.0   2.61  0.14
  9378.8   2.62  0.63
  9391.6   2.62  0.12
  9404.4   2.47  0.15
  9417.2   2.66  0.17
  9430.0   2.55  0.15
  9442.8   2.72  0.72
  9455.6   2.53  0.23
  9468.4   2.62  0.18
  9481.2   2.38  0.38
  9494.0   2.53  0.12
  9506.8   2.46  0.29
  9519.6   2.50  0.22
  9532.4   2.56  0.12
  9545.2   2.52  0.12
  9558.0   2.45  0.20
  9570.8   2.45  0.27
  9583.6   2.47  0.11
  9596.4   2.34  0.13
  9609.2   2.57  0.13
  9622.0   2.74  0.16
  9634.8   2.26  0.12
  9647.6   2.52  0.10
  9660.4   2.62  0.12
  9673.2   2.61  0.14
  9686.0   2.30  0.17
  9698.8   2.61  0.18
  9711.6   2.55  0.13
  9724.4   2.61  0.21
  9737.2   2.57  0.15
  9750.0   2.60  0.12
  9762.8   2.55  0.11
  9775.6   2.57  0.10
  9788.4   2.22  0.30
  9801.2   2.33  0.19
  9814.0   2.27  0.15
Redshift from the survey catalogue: 0.21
